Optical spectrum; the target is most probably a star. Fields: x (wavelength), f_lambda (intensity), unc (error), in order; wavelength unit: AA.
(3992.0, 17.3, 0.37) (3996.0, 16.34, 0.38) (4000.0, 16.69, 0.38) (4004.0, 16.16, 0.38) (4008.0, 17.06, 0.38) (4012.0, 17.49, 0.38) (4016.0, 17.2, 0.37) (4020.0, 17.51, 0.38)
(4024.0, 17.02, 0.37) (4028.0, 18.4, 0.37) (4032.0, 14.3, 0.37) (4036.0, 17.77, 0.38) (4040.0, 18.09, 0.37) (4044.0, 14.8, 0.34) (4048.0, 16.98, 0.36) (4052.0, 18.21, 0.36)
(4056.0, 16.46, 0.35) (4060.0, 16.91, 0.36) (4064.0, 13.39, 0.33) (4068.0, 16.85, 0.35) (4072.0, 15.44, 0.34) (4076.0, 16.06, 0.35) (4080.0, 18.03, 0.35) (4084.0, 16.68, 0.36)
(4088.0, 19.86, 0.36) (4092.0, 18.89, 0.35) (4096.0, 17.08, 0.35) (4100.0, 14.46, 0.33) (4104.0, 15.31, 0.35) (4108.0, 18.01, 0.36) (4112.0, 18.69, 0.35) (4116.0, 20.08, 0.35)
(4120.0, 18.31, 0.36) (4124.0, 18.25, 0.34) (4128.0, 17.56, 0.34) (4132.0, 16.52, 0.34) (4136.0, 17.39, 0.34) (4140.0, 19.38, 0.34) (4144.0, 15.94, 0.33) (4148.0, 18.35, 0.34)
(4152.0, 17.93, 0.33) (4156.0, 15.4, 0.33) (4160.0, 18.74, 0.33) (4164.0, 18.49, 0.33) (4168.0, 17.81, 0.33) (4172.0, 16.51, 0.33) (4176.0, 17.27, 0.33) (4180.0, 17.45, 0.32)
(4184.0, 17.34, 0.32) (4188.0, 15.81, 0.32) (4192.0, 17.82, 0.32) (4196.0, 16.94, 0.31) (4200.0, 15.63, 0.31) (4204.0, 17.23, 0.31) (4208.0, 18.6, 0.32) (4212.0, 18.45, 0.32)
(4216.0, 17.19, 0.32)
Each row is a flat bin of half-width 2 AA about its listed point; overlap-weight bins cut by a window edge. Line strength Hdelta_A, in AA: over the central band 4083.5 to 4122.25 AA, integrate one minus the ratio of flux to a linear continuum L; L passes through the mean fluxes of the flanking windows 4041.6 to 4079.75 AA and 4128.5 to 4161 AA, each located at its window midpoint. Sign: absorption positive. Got -2.2 AA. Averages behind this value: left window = 16.2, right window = 17.4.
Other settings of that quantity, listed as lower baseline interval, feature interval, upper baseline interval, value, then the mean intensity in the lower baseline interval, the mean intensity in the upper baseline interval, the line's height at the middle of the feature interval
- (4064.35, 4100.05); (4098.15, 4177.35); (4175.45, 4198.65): -2.3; 17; 17.1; 17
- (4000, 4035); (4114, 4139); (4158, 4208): -1.3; 16.9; 17.3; 17.2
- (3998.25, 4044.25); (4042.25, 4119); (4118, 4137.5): 1.5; 17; 17.6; 17.3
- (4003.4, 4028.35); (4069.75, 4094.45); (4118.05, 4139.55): 0.1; 17.2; 17.7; 17.5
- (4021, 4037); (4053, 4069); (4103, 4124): 1.3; 16.9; 18.2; 17.4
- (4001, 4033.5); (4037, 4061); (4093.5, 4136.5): 0.2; 16.9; 17.4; 17.1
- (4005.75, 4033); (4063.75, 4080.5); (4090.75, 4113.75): 1.0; 17.1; 17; 17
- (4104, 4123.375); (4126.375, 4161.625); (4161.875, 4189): 0.8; 18.4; 17.3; 17.8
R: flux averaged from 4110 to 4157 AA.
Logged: 17.9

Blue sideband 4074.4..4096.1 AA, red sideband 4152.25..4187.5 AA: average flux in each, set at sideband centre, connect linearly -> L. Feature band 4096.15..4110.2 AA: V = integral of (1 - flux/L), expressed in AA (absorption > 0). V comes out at 1.3 AA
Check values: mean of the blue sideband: 17.9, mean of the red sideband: 17.3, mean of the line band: 16.1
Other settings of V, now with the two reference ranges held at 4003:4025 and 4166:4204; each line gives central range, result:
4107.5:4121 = -1.48 AA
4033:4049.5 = 0.33 AA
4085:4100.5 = -0.70 AA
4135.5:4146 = -0.36 AA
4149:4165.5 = -0.65 AA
